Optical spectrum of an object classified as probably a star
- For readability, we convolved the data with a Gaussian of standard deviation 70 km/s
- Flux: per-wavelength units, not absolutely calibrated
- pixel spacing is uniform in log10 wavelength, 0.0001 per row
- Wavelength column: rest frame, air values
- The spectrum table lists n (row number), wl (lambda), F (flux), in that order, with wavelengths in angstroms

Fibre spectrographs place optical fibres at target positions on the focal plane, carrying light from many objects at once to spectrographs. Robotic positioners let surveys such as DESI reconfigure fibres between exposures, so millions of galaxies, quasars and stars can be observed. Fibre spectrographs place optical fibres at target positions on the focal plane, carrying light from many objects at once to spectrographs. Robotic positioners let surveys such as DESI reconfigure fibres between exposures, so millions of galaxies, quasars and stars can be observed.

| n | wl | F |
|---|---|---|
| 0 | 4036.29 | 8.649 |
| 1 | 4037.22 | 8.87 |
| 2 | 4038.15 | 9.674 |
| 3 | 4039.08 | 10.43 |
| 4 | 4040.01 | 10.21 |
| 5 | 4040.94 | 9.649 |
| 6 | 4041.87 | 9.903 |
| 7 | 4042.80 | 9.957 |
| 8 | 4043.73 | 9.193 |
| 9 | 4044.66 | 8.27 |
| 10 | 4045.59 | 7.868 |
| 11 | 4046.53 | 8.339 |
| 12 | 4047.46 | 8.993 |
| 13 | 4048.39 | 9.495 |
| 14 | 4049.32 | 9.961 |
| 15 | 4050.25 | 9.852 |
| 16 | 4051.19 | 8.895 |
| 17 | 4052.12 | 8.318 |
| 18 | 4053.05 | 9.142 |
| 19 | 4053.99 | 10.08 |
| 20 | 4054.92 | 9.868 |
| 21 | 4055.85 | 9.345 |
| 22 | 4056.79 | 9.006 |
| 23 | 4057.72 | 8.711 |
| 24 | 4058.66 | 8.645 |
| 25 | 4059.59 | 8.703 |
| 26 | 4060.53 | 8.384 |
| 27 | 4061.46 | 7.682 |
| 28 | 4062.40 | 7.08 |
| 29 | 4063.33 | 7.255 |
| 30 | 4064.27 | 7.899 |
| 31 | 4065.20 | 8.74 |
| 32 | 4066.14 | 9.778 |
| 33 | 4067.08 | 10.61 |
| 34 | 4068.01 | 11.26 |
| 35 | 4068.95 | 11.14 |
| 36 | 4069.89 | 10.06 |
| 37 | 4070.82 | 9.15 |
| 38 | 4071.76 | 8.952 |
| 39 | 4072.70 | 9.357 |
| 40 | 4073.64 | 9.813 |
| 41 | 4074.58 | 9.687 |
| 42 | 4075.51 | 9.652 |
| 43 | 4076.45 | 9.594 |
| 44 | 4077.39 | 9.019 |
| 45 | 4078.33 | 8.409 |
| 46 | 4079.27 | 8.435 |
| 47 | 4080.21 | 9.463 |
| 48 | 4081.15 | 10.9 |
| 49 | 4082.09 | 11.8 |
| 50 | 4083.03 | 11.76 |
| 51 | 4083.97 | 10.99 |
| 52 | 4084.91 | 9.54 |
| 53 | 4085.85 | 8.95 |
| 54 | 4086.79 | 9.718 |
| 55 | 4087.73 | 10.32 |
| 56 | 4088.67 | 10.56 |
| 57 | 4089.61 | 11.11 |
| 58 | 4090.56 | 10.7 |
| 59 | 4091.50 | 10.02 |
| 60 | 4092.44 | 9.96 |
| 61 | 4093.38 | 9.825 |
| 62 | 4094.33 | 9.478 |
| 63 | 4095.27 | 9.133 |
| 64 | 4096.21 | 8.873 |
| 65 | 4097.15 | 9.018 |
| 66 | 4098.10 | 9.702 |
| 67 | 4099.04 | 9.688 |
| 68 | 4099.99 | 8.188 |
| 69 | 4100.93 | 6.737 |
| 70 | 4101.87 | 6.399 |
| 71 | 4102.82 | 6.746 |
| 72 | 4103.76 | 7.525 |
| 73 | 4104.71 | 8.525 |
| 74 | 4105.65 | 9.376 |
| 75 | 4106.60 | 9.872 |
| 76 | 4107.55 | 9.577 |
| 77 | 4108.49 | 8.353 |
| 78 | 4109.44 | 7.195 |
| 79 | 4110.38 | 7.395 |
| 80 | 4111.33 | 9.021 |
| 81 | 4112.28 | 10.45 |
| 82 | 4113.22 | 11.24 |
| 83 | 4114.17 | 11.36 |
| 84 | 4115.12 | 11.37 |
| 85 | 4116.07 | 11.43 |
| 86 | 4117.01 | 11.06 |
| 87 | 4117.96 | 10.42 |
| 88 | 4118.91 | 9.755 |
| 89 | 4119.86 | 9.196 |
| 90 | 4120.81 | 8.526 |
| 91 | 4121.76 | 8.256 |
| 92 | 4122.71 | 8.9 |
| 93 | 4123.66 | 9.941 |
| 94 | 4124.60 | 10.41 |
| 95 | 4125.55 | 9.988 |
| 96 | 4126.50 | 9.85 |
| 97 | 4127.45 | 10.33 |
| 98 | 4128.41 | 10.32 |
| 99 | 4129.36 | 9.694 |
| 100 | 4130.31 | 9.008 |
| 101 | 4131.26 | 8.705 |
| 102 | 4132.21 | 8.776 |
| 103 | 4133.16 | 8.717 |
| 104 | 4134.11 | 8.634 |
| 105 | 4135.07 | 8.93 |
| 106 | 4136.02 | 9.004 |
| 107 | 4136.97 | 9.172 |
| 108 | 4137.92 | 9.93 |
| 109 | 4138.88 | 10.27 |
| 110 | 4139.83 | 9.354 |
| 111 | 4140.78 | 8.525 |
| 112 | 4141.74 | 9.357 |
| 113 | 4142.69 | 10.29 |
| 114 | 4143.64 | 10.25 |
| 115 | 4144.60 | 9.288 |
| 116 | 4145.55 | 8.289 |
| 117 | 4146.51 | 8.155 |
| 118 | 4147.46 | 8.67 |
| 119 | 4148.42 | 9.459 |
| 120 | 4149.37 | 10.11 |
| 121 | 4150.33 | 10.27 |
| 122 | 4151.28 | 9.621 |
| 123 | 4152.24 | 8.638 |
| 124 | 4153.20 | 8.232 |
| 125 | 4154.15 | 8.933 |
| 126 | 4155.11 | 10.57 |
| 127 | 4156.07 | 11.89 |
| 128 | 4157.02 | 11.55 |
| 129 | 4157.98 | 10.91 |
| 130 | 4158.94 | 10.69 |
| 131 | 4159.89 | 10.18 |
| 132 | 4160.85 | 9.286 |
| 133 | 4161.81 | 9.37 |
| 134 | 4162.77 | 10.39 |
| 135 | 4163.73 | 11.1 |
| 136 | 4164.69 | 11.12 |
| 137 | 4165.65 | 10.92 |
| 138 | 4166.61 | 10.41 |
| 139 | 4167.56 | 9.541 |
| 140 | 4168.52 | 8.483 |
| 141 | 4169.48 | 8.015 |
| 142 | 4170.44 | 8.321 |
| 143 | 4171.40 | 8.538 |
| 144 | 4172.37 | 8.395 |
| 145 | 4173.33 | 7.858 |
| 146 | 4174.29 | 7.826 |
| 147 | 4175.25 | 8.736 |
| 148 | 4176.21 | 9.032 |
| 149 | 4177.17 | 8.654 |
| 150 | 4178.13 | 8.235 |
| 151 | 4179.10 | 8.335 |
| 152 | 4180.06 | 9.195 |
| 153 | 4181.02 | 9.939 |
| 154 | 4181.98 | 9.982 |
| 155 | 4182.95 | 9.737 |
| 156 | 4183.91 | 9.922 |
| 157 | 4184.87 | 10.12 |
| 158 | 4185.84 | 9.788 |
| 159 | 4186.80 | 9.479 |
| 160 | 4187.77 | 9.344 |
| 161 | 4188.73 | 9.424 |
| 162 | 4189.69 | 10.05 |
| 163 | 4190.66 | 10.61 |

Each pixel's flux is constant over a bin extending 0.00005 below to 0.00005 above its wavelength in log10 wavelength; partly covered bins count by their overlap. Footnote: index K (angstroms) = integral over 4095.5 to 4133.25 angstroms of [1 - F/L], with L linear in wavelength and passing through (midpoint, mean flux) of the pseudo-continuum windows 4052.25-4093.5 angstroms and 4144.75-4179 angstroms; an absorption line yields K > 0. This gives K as 0.97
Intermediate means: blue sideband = 9.56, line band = 9.25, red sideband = 9.43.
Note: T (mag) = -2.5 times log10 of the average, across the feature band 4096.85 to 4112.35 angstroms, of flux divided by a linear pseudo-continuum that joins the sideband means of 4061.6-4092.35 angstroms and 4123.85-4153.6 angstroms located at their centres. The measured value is 0.14 mag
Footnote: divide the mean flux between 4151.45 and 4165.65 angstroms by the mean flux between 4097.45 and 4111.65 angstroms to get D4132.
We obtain 1.23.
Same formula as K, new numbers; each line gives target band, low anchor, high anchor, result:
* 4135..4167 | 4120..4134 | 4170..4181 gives -3.1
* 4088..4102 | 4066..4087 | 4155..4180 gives 0.7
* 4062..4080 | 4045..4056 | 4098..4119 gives -0.2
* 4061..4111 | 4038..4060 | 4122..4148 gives 0.2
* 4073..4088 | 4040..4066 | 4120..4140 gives -1.3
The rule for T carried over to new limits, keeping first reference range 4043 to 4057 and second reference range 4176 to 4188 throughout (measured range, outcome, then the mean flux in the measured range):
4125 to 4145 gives -0.019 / 9.45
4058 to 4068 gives 0.066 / 8.61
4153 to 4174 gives -0.048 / 9.76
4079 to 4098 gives -0.095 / 10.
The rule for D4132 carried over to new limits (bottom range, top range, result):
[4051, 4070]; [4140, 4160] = 1.07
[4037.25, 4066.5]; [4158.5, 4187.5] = 1.04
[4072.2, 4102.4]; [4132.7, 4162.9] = 1.00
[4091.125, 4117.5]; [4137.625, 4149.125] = 1.01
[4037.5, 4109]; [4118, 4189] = 1.02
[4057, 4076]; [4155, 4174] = 1.08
